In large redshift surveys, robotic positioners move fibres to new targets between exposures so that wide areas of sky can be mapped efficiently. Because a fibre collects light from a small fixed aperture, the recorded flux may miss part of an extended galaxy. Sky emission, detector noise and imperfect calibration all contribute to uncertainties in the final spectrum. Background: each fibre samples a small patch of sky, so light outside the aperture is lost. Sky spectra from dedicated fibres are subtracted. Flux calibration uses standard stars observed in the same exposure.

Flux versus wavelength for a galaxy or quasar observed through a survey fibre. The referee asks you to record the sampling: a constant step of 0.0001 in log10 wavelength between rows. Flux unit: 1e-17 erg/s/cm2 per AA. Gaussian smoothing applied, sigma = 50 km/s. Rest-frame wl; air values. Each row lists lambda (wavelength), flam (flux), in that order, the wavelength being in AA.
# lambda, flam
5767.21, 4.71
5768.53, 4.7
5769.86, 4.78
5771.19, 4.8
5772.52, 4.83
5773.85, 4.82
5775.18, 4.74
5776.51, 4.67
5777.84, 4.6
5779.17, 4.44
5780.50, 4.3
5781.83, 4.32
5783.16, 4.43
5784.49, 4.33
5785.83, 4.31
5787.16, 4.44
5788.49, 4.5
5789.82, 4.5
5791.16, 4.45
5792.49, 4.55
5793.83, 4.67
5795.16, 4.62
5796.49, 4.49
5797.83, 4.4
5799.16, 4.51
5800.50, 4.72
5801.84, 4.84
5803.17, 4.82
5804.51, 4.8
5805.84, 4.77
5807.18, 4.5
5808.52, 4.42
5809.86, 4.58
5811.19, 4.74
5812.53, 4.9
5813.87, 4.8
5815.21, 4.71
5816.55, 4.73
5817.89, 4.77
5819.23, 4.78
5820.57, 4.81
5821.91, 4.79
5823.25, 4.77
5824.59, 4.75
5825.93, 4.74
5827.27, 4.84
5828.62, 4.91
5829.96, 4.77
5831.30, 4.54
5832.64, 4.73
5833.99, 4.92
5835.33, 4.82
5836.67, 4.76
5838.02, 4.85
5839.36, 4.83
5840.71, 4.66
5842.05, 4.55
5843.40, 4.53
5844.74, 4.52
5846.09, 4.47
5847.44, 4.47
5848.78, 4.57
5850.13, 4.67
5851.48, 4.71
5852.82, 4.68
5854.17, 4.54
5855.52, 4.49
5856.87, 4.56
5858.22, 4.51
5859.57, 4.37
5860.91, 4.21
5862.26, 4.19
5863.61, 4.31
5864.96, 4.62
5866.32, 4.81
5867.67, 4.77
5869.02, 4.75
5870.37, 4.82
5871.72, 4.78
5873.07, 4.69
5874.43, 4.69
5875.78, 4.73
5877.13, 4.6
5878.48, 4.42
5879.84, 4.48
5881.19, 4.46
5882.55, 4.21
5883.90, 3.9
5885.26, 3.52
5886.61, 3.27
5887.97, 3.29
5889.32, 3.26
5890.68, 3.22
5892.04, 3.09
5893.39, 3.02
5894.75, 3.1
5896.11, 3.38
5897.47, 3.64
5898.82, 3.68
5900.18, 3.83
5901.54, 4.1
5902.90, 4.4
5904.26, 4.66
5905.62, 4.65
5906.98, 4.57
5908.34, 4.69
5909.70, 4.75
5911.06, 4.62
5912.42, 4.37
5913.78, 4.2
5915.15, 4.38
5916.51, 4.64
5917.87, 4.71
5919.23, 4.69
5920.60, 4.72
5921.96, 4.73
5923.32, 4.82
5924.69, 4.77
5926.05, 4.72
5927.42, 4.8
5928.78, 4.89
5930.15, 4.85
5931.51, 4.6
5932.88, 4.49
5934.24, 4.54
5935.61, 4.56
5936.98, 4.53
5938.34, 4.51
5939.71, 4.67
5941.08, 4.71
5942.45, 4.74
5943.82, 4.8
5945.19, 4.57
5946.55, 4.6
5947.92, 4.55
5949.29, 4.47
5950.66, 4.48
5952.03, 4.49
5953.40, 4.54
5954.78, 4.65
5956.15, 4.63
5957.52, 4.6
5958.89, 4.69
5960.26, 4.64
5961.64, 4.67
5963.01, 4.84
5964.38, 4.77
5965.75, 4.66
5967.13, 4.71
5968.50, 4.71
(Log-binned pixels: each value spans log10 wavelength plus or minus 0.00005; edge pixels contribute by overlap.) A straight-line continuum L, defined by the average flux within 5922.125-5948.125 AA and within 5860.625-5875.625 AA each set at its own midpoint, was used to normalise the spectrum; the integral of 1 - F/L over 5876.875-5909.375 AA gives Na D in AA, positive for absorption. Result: 5.22 AA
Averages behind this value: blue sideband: 4.62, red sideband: 4.67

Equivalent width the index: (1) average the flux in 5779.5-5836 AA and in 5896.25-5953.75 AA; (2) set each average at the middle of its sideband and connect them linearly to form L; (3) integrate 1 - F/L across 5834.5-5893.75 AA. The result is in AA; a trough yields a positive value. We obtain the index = 2.9 AA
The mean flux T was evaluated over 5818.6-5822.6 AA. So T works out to 4.79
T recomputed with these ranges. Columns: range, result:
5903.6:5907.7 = 4.63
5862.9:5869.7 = 4.65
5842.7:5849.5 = 4.51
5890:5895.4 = 3.11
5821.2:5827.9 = 4.78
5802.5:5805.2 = 4.83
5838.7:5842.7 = 4.68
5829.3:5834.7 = 4.74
